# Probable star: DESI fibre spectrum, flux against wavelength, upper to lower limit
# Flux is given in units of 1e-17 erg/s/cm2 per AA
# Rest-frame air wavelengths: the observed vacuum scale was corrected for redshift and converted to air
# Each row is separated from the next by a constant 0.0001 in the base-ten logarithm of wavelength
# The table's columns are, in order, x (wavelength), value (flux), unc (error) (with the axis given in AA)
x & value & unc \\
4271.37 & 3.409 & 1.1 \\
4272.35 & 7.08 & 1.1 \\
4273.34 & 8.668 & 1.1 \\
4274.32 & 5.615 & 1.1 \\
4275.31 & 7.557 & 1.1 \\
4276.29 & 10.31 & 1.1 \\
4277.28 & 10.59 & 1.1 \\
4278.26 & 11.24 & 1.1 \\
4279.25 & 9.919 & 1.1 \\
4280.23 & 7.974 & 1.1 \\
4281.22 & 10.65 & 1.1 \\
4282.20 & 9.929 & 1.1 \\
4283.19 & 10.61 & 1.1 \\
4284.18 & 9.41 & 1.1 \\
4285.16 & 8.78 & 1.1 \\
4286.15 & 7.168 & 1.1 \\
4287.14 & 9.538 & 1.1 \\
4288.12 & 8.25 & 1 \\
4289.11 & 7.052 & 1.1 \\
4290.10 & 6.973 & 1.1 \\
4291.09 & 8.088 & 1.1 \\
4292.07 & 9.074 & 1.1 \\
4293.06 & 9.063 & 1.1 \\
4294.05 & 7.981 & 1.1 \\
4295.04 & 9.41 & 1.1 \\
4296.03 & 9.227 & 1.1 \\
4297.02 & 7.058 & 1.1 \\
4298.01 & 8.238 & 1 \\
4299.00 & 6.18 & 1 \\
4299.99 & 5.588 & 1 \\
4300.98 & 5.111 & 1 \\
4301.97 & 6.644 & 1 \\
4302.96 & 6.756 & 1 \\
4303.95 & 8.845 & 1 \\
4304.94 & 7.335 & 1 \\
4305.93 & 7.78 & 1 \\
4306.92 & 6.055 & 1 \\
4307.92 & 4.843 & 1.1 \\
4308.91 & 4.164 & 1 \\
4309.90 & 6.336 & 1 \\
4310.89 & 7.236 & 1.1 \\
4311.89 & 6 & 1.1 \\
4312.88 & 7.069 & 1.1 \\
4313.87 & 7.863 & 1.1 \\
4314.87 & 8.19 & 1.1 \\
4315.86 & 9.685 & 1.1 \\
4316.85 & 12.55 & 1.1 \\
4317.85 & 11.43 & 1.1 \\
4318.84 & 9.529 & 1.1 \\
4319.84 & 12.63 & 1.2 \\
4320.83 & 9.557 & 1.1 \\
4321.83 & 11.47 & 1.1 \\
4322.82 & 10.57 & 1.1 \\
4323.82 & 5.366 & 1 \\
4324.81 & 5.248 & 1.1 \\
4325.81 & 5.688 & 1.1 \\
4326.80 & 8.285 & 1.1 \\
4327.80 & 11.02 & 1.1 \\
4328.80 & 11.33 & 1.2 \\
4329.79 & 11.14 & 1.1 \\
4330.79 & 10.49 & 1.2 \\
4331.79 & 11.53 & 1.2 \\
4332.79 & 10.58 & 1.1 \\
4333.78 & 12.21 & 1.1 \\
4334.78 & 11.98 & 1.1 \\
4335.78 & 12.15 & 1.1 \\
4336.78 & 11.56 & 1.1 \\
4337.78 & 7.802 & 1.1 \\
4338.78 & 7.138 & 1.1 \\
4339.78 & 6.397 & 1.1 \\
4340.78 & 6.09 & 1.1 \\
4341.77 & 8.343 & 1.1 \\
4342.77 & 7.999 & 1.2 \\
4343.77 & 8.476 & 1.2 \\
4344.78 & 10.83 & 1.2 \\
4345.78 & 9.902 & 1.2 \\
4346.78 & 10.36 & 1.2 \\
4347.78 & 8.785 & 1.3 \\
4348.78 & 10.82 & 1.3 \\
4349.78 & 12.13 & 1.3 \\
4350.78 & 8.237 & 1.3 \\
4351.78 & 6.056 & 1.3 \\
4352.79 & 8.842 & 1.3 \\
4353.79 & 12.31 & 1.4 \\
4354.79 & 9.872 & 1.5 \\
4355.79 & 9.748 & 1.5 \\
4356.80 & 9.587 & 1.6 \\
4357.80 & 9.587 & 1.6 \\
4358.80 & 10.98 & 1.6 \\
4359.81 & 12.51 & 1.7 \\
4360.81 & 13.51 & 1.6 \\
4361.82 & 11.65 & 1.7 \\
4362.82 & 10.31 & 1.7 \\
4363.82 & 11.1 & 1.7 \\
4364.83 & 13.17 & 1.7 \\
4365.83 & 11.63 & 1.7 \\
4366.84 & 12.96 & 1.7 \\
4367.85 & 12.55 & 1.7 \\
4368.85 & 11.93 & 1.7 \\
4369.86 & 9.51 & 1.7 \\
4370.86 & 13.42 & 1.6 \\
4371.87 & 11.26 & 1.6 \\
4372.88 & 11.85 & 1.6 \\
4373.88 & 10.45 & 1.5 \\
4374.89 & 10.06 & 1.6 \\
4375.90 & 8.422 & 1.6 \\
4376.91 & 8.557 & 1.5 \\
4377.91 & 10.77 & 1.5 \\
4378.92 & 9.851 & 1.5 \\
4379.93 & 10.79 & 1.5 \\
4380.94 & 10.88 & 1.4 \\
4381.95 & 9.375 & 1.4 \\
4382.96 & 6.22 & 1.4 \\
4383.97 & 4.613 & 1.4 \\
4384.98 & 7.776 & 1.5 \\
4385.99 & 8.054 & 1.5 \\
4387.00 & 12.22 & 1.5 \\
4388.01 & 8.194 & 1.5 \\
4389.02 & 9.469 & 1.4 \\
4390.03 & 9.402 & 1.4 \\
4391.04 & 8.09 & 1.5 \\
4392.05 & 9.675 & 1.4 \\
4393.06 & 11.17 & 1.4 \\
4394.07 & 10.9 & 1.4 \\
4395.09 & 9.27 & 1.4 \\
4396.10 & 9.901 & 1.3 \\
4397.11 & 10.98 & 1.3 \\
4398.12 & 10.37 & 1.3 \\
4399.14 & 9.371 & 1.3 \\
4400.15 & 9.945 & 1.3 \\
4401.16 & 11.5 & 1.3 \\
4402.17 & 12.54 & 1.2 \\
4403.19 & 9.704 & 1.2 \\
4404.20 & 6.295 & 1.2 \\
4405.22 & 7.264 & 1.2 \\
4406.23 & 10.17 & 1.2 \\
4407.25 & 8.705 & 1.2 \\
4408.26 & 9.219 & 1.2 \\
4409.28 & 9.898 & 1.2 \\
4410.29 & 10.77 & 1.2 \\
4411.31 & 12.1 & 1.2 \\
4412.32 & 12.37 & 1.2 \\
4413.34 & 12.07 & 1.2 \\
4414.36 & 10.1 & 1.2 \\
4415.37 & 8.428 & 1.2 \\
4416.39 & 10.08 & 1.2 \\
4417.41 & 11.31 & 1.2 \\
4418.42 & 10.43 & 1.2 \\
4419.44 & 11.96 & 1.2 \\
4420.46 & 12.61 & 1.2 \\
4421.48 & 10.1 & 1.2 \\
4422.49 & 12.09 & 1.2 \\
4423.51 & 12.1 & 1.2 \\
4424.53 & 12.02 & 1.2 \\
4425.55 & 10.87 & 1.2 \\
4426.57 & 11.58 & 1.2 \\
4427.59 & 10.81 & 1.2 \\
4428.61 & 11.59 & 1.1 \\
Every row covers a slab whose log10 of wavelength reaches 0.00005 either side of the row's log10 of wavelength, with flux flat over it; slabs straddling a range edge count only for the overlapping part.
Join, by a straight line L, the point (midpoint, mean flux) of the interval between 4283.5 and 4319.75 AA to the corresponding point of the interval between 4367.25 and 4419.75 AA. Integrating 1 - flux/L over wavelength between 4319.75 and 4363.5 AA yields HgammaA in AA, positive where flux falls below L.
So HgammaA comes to -4.89 AA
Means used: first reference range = 7.86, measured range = 9.78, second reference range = 10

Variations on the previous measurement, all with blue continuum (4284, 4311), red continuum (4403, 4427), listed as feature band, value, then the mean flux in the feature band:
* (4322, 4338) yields -3.1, 9.88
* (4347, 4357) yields -0.9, 9.66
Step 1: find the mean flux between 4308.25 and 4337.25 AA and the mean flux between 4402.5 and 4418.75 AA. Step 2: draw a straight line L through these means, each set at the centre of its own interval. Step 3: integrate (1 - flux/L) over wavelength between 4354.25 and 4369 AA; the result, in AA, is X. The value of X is -2.7 AA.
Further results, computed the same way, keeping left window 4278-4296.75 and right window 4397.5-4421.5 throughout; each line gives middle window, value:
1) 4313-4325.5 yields -0.14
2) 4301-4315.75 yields 3.77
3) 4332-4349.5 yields -0.08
